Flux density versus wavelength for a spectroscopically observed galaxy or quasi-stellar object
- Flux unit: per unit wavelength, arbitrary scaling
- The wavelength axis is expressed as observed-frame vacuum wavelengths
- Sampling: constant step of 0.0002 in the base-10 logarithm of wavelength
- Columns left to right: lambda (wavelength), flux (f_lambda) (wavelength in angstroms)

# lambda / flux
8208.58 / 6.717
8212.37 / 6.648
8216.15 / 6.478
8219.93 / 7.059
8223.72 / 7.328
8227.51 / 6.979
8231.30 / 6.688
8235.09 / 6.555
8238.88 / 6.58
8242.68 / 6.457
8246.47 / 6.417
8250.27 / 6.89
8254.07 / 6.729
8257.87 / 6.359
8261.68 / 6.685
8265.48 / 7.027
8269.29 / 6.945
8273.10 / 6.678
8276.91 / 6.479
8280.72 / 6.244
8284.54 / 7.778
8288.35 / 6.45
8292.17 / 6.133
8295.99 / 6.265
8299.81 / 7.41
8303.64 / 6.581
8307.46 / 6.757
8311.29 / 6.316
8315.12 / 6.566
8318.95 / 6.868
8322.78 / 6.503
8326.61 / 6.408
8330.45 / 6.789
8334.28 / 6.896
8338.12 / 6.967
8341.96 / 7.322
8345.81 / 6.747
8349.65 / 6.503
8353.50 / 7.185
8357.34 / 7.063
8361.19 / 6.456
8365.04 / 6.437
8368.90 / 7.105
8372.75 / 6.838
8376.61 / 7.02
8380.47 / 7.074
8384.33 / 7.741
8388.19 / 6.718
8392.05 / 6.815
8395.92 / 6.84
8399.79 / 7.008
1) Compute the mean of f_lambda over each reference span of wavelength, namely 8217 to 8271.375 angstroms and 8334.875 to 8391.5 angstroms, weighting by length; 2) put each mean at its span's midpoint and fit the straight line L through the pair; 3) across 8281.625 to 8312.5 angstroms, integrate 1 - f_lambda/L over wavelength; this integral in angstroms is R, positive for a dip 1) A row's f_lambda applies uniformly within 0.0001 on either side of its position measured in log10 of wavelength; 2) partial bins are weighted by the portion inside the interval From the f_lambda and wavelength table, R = 0.6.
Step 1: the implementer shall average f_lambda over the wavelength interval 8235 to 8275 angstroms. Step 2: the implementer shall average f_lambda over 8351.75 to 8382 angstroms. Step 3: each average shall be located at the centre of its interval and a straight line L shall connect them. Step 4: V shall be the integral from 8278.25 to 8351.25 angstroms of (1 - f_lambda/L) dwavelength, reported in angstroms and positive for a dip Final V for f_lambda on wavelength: 0.86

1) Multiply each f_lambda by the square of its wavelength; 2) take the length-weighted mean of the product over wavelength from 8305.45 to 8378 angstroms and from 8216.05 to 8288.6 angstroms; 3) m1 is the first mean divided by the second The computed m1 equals 1.0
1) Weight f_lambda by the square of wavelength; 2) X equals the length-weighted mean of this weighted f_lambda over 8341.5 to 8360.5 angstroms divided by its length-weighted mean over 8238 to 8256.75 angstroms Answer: 1.1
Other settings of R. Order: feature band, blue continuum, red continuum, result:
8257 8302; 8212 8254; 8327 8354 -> 0.6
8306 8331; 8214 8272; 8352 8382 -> 0.9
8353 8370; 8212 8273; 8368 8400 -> 0.4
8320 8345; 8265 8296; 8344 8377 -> -0.2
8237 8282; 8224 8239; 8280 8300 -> 0.7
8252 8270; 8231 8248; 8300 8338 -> -0.5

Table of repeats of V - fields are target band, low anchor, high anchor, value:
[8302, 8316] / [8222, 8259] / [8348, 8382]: 0.5 angstroms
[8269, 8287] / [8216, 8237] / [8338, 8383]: 0.2 angstroms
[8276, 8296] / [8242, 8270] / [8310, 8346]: 0.4 angstroms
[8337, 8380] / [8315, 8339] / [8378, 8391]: 0.4 angstroms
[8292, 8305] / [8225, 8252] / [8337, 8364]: 0.2 angstroms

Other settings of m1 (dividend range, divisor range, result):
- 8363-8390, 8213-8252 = 1.07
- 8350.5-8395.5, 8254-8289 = 1.05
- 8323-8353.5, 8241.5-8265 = 1.05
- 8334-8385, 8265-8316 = 1.06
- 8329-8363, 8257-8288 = 1.03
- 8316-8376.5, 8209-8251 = 1.04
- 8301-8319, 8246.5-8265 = 1.01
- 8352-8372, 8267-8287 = 1.02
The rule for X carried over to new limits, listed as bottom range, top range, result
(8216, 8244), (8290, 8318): 0.99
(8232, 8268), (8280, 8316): 1.02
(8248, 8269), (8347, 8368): 1.02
